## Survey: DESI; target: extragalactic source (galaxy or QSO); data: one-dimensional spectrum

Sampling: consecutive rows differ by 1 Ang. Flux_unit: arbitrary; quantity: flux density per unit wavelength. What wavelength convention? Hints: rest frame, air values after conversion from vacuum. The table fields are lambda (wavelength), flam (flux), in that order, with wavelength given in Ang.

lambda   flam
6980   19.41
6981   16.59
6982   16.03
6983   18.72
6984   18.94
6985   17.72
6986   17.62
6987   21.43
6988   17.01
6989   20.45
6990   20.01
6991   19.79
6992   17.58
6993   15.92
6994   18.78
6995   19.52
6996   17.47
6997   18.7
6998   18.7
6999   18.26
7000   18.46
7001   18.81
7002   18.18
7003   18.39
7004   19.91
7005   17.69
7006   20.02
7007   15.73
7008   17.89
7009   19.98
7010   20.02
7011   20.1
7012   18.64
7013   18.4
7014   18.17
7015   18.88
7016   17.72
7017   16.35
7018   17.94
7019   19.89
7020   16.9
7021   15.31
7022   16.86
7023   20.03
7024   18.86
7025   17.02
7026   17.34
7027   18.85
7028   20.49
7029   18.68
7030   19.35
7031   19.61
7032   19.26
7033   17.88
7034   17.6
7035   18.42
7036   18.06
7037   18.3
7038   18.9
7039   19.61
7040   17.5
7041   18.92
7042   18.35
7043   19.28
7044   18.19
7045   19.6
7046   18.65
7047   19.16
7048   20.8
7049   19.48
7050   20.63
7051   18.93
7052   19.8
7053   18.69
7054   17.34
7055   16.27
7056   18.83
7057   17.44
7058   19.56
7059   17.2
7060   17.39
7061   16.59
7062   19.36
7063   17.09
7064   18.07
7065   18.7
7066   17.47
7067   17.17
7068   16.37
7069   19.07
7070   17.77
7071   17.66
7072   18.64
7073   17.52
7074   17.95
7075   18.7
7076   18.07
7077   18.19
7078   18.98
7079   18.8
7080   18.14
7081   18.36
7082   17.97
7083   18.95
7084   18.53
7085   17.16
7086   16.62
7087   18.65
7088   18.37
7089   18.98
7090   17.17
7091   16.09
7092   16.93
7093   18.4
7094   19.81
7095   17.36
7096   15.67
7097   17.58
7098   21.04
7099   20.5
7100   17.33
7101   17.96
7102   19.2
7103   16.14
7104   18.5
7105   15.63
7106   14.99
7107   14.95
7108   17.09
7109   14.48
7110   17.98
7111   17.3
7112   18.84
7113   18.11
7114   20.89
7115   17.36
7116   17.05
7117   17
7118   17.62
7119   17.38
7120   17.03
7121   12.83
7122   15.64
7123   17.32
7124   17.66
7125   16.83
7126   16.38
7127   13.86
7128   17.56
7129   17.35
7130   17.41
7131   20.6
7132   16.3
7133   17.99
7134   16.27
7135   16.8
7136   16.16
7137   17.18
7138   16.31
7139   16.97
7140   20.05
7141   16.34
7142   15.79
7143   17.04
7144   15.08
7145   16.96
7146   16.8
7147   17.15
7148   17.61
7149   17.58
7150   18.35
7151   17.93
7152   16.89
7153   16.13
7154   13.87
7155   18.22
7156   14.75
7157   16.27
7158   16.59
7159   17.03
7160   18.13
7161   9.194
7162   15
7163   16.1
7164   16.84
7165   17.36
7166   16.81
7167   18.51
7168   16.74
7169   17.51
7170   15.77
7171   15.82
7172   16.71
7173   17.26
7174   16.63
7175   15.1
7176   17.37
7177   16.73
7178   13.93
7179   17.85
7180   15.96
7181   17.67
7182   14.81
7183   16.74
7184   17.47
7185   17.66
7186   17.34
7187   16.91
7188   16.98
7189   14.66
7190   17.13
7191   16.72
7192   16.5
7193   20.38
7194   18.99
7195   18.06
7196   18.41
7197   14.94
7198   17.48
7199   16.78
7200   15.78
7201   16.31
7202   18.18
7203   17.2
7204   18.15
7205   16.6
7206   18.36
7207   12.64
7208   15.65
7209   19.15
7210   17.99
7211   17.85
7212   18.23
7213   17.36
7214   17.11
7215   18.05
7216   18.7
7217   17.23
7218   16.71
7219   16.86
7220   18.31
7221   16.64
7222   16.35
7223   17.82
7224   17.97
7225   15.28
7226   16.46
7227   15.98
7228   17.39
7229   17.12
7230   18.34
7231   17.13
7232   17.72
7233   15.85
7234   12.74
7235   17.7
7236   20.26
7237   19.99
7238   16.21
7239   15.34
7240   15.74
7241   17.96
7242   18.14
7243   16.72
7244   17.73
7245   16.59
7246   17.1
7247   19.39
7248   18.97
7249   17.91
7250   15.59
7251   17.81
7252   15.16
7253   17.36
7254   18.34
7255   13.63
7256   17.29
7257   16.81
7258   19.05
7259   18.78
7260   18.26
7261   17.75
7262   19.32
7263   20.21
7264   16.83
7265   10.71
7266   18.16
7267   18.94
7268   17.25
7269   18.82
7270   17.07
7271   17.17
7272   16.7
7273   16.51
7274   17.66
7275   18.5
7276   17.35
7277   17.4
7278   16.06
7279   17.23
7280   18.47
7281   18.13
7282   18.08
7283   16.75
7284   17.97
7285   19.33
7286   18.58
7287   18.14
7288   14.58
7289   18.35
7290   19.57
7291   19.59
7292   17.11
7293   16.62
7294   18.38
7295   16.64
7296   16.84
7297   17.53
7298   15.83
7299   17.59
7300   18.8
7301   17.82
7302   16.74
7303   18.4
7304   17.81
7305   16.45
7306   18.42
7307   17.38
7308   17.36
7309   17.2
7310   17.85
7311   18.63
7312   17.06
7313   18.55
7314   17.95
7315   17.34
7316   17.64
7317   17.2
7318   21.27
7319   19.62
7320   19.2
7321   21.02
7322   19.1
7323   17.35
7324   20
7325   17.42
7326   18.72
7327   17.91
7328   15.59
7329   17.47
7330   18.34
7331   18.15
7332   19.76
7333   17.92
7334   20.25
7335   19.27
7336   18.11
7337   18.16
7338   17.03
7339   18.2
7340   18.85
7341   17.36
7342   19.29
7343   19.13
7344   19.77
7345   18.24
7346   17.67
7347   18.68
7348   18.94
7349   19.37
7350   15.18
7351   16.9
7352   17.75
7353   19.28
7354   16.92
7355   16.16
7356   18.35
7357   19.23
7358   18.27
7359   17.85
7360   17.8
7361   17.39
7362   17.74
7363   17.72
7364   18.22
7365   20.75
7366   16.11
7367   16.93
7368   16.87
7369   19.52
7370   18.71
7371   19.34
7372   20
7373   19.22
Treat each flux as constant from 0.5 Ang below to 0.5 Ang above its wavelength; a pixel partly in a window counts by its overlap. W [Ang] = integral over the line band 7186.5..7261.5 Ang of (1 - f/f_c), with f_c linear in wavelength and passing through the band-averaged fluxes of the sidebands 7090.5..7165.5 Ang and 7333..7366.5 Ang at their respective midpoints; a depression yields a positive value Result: 1.2 Ang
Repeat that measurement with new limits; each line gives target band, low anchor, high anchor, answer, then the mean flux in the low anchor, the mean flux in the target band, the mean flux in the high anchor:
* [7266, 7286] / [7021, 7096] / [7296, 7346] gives 0.6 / 18.3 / 17.7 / 18.2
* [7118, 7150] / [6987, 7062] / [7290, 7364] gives 2.6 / 18.5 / 16.9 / 18.1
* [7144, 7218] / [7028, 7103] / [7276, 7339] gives 5.4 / 18.3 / 16.8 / 18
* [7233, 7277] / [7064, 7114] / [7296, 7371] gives 1.7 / 17.8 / 17.3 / 18.1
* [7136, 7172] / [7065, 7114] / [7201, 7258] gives 1.9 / 17.8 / 16.6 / 17.2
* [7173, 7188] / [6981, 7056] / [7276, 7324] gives 1.3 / 18.5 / 16.6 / 17.9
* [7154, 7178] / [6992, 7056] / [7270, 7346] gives 2.6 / 18.5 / 16.3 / 18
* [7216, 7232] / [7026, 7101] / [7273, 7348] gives 0.9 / 18.4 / 17.1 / 18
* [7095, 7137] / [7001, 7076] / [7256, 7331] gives 2.4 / 18.4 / 17.2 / 17.8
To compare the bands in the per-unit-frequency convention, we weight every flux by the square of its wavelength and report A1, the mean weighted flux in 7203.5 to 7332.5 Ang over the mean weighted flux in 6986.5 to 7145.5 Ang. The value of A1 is 1.03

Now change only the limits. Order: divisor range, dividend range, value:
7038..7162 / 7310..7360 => 1.11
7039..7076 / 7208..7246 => 0.99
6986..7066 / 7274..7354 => 1.06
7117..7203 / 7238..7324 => 1.09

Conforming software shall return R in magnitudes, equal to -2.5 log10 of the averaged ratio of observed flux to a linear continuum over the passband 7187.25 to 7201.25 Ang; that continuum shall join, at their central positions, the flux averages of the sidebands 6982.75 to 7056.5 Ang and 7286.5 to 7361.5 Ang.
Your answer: 0.07 mag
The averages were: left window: 18.6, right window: 18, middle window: 17.1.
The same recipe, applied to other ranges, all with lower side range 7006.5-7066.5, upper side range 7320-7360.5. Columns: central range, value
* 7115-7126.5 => 0.109 mag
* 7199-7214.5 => 0.077 mag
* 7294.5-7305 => 0.058 mag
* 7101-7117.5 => 0.071 mag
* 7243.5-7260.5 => 0.056 mag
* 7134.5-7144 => 0.094 mag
